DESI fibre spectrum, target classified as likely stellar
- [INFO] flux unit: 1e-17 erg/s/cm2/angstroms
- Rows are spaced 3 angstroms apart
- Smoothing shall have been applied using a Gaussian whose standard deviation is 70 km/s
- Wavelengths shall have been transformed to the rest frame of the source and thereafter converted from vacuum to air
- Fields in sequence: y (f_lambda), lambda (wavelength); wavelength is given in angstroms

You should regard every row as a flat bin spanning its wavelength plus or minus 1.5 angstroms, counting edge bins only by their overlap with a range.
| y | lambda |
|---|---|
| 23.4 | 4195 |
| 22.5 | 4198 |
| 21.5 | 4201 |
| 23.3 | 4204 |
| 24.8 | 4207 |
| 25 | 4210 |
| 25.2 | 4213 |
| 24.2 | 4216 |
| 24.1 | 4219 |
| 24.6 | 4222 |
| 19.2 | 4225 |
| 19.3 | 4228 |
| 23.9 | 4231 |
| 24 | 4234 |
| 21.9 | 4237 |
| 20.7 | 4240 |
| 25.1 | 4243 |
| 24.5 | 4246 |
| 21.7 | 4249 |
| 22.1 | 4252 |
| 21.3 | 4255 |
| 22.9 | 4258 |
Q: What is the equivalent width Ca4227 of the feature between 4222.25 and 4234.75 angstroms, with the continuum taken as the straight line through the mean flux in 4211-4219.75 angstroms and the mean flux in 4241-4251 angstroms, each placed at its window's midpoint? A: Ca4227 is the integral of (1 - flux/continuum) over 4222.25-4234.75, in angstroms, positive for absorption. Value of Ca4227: 1.22 angstroms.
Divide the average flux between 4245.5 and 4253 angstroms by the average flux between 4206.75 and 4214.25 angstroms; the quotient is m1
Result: 0.90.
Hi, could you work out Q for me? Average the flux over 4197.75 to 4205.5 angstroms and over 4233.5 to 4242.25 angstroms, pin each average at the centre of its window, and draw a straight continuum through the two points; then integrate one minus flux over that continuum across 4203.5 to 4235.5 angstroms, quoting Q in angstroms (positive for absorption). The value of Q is -1.6 angstroms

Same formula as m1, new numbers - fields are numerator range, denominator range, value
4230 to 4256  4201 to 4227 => 0.97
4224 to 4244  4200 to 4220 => 0.91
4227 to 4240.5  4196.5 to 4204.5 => 0.99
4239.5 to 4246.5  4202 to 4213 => 0.97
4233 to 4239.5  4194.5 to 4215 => 0.95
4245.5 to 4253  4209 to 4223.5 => 0.92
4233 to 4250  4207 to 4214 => 0.92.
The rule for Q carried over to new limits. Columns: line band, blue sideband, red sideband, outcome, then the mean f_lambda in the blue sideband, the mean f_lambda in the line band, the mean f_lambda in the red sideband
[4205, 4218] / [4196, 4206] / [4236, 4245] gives -1.2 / 22.6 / 24.7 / 22.7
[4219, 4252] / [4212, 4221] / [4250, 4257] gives 0.7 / 24.5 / 22.5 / 21.8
